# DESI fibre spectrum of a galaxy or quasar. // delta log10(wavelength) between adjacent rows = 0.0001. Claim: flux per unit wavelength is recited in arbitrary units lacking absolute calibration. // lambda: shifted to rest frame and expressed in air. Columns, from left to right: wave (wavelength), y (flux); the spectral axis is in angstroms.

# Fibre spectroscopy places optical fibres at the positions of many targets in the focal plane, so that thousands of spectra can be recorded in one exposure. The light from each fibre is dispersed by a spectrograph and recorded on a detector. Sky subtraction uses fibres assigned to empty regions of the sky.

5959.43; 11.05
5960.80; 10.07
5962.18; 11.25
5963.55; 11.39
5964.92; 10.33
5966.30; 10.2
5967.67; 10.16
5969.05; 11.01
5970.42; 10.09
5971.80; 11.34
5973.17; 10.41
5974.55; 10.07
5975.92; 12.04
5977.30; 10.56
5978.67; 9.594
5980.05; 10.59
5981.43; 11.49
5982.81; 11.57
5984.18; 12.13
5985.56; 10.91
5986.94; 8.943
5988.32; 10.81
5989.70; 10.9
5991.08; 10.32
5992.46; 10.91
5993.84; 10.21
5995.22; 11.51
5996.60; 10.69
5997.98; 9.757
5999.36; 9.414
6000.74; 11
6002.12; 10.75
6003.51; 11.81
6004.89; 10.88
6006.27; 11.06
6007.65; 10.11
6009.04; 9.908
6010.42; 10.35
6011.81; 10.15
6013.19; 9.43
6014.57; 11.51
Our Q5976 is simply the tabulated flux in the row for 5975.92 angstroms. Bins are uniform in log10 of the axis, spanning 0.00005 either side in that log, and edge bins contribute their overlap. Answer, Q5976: 12.04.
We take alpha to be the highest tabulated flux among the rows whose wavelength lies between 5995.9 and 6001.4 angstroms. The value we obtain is 11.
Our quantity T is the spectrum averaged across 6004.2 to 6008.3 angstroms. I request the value 10.7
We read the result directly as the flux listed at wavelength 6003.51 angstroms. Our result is 11.81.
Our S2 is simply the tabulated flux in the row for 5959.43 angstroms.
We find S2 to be 11.05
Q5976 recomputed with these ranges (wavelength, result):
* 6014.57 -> 11.51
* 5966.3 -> 10.2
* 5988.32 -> 10.81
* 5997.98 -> 9.757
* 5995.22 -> 11.51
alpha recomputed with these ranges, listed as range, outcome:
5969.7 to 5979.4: 12.04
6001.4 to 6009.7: 11.81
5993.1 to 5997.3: 11.51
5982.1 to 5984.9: 12.13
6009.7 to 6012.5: 10.35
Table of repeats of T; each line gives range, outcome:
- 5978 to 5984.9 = 11.1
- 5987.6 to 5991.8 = 10.7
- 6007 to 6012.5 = 10.1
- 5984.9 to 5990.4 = 10.4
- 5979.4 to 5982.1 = 11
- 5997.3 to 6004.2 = 10.5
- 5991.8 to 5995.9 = 10.9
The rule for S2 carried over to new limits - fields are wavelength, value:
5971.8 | 11.34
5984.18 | 12.13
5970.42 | 10.09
